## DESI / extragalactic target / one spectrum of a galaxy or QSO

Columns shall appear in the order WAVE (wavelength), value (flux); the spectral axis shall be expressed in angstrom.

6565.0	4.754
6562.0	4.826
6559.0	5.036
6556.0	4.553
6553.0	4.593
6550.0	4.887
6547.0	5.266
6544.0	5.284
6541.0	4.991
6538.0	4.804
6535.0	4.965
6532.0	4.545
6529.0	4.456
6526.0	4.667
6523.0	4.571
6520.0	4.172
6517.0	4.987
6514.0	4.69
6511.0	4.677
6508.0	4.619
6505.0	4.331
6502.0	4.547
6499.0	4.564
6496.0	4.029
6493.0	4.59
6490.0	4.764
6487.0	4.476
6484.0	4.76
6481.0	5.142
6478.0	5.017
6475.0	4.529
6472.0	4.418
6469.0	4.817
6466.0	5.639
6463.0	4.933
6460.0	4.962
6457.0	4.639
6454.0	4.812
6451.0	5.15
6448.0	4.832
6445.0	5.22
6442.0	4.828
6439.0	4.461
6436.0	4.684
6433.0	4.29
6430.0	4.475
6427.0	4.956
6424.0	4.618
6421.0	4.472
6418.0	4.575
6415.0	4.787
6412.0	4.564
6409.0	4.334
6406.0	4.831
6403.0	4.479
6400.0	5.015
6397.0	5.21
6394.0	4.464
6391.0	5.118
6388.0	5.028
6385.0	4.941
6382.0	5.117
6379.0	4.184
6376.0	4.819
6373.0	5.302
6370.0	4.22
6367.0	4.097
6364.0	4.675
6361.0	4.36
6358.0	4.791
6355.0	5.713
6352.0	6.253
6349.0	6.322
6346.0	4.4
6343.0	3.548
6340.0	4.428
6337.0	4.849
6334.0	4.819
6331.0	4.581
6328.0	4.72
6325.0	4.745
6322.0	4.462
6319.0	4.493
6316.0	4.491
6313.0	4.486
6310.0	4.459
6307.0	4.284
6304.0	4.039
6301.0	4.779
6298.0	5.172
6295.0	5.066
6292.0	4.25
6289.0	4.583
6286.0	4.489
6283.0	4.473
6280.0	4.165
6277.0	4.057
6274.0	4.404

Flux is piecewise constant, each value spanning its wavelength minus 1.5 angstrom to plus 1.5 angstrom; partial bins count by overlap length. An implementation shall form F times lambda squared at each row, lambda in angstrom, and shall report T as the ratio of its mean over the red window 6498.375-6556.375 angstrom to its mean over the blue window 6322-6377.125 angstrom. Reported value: 1.04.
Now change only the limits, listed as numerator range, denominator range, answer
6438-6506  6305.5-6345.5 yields 1.11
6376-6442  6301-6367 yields 1.02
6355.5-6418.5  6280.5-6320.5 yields 1.07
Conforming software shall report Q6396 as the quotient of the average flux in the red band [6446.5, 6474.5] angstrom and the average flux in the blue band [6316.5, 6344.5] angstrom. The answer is 1.08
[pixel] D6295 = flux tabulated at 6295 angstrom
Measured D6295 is 5.066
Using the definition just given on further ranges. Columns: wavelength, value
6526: 4.667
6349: 6.322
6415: 4.787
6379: 4.184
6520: 4.172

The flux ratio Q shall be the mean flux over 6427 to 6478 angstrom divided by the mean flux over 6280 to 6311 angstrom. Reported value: 1.1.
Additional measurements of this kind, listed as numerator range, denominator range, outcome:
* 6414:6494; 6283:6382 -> 1.02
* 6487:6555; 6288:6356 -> 0.99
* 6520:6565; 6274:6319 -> 1.07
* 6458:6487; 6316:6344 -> 1.08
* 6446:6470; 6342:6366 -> 0.99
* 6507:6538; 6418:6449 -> 0.99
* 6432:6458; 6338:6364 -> 0.96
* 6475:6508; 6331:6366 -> 0.94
